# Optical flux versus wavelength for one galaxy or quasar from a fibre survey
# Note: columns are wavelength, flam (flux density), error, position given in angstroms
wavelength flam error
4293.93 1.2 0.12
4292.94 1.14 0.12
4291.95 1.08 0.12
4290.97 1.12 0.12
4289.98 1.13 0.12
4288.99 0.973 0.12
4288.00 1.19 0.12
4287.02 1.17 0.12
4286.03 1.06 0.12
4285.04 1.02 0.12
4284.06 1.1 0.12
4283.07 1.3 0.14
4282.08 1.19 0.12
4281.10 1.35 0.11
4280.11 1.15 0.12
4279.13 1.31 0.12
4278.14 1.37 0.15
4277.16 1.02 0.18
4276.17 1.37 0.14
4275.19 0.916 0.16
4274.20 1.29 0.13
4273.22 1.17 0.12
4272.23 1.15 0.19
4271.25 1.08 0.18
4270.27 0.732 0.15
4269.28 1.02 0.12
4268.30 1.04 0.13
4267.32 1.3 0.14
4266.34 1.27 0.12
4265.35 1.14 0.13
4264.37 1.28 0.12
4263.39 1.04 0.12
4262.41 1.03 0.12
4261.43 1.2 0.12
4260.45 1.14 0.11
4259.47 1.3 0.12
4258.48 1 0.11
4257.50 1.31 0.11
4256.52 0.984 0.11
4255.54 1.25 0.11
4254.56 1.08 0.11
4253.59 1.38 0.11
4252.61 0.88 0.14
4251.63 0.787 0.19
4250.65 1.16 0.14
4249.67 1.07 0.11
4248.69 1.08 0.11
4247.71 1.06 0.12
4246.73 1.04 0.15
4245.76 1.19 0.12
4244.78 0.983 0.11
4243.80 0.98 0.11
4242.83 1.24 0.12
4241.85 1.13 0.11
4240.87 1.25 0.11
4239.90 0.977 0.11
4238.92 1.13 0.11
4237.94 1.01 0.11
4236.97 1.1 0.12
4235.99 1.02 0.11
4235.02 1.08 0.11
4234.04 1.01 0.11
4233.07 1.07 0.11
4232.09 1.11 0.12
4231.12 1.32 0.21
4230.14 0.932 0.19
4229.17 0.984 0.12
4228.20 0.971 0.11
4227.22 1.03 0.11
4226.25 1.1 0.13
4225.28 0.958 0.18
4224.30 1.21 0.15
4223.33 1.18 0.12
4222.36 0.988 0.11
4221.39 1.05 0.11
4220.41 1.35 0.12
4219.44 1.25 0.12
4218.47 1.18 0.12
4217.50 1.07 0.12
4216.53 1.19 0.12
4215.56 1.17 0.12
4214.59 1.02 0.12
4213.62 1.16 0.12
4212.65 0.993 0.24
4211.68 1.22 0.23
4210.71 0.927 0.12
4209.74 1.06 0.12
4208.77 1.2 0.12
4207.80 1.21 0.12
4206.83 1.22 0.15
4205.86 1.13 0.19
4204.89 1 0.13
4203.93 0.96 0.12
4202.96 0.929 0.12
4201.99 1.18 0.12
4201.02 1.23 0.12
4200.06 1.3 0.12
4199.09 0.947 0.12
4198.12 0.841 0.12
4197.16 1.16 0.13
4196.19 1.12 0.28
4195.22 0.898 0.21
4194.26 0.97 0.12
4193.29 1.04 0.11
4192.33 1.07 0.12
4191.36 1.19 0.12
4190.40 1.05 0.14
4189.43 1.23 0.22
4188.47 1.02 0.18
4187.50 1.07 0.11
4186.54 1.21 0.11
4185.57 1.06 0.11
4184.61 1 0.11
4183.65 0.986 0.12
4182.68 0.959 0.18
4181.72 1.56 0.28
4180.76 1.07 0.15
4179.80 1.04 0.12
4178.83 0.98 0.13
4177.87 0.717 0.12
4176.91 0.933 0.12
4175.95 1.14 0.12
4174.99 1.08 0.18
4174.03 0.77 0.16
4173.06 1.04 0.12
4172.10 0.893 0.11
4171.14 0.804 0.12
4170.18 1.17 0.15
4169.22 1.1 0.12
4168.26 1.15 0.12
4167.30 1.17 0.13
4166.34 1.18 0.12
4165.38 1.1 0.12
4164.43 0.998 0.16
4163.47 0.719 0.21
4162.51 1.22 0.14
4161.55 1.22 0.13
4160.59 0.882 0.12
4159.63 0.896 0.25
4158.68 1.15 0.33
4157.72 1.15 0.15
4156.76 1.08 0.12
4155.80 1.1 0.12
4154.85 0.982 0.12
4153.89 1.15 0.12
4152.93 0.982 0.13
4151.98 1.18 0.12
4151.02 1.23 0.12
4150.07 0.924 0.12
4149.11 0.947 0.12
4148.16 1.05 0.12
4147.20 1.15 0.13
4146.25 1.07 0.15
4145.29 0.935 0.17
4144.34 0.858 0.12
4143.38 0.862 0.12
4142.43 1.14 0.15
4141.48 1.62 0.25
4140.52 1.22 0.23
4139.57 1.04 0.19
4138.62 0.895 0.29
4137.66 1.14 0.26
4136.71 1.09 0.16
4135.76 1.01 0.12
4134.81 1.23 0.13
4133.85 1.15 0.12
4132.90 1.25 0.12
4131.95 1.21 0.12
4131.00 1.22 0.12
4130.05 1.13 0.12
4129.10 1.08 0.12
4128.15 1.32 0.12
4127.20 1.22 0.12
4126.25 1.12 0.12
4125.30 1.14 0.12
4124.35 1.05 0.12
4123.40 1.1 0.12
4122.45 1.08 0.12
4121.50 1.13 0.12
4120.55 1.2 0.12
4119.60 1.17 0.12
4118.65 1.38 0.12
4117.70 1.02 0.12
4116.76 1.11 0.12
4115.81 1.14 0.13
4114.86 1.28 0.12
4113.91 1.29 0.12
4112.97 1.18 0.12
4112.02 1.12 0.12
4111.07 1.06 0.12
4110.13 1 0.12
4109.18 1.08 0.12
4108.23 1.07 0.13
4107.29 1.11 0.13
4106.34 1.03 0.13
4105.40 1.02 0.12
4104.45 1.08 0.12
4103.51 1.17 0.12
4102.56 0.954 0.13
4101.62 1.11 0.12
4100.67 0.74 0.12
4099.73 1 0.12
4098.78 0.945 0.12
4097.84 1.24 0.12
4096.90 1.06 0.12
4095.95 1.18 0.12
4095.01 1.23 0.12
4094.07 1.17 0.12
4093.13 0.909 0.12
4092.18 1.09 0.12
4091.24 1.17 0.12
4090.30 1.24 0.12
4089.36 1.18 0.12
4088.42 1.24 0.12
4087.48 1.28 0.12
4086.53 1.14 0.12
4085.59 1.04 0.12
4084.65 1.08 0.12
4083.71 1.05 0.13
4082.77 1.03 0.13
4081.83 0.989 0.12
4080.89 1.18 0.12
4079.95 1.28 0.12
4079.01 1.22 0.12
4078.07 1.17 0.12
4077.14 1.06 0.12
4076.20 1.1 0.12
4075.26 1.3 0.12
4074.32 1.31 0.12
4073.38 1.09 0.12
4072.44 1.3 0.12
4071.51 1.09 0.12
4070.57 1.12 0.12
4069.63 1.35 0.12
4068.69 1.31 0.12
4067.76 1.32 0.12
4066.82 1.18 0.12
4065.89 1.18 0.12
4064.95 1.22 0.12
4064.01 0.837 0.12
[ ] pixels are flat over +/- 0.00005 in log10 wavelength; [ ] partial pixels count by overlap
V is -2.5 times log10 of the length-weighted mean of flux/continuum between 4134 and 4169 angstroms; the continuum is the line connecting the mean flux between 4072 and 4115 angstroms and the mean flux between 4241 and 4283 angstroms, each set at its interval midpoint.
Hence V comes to 0.05 mag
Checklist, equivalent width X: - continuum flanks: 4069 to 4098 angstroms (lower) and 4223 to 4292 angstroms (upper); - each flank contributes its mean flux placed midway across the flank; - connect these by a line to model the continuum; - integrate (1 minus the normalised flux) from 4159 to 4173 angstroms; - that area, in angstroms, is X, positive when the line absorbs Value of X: 1.2 angstroms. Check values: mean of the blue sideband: 1.16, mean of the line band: 1.04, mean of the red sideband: 1.11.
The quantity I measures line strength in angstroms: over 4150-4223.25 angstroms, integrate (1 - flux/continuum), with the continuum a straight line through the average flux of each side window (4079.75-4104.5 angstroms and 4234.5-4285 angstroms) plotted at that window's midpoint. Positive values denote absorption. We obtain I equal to 2.6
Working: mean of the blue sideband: 1.1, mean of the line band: 1.07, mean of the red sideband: 1.13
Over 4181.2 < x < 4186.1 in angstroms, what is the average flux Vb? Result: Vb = 1.11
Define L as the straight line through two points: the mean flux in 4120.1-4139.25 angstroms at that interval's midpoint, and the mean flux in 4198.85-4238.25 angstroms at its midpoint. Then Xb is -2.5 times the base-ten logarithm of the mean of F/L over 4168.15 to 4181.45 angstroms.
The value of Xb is 0.13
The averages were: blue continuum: 1.14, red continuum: 1.1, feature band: 0.996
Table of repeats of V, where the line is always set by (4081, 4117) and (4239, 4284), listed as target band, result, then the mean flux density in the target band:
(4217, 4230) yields 0.027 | 1.1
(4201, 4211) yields 0.030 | 1.09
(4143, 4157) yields 0.078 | 1.03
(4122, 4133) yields -0.049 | 1.16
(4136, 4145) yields 0.018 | 1.09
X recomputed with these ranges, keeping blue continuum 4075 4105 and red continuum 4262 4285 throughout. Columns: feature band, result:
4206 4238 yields 1.1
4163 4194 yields 2.4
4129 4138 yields -0.3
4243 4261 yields 0.8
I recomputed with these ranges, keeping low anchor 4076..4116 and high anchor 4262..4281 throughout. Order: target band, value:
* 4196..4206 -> 0.5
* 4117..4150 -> -0.1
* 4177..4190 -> 0.7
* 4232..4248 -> 0.8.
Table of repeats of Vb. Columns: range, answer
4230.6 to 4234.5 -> 1.13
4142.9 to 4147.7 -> 0.975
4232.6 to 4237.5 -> 1.06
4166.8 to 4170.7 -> 1.14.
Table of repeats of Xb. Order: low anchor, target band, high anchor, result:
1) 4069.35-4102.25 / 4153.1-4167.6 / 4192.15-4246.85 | 0.04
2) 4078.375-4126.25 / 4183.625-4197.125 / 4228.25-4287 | 0.04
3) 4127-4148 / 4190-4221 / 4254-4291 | 0.03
